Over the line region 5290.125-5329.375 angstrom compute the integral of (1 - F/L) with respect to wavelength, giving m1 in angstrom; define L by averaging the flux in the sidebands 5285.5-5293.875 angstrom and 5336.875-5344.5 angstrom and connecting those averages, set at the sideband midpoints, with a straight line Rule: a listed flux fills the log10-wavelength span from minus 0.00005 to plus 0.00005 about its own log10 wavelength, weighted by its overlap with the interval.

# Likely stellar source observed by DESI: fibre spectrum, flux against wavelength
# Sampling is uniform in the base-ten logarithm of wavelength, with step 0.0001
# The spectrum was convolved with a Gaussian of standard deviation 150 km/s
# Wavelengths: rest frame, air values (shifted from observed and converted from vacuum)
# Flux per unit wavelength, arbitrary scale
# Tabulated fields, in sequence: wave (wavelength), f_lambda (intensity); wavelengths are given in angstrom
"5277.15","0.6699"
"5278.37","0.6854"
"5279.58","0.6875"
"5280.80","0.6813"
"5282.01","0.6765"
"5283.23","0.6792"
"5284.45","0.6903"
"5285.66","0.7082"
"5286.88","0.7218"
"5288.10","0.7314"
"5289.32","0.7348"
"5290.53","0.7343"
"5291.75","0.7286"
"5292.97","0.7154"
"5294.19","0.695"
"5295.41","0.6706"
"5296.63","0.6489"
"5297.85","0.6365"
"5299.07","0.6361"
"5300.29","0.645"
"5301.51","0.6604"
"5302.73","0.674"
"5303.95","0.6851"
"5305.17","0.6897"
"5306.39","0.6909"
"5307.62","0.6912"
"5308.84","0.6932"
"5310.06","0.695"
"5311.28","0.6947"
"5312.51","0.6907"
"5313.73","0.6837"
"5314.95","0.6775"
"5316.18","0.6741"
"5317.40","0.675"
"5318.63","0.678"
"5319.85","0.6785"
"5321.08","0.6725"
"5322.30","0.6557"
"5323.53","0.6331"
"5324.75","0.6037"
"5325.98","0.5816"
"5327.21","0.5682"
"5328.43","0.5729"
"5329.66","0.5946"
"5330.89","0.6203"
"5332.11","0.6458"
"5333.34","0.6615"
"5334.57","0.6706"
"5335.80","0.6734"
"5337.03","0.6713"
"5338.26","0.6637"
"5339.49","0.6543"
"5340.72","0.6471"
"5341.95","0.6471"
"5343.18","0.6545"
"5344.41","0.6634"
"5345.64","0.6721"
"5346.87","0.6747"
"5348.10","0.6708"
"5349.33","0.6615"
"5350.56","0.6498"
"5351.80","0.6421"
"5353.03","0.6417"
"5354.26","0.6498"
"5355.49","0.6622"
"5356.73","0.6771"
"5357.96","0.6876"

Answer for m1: 1.81 angstrom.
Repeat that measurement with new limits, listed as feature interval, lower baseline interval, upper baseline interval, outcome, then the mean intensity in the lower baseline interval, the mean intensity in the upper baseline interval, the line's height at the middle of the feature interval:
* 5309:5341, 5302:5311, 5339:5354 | 1.04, 0.689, 0.657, 0.674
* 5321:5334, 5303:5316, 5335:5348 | 1.09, 0.688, 0.663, 0.674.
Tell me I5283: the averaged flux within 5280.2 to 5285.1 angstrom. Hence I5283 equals 0.683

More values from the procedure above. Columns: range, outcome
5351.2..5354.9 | 0.646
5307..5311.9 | 0.692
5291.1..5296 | 0.702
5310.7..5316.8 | 0.684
